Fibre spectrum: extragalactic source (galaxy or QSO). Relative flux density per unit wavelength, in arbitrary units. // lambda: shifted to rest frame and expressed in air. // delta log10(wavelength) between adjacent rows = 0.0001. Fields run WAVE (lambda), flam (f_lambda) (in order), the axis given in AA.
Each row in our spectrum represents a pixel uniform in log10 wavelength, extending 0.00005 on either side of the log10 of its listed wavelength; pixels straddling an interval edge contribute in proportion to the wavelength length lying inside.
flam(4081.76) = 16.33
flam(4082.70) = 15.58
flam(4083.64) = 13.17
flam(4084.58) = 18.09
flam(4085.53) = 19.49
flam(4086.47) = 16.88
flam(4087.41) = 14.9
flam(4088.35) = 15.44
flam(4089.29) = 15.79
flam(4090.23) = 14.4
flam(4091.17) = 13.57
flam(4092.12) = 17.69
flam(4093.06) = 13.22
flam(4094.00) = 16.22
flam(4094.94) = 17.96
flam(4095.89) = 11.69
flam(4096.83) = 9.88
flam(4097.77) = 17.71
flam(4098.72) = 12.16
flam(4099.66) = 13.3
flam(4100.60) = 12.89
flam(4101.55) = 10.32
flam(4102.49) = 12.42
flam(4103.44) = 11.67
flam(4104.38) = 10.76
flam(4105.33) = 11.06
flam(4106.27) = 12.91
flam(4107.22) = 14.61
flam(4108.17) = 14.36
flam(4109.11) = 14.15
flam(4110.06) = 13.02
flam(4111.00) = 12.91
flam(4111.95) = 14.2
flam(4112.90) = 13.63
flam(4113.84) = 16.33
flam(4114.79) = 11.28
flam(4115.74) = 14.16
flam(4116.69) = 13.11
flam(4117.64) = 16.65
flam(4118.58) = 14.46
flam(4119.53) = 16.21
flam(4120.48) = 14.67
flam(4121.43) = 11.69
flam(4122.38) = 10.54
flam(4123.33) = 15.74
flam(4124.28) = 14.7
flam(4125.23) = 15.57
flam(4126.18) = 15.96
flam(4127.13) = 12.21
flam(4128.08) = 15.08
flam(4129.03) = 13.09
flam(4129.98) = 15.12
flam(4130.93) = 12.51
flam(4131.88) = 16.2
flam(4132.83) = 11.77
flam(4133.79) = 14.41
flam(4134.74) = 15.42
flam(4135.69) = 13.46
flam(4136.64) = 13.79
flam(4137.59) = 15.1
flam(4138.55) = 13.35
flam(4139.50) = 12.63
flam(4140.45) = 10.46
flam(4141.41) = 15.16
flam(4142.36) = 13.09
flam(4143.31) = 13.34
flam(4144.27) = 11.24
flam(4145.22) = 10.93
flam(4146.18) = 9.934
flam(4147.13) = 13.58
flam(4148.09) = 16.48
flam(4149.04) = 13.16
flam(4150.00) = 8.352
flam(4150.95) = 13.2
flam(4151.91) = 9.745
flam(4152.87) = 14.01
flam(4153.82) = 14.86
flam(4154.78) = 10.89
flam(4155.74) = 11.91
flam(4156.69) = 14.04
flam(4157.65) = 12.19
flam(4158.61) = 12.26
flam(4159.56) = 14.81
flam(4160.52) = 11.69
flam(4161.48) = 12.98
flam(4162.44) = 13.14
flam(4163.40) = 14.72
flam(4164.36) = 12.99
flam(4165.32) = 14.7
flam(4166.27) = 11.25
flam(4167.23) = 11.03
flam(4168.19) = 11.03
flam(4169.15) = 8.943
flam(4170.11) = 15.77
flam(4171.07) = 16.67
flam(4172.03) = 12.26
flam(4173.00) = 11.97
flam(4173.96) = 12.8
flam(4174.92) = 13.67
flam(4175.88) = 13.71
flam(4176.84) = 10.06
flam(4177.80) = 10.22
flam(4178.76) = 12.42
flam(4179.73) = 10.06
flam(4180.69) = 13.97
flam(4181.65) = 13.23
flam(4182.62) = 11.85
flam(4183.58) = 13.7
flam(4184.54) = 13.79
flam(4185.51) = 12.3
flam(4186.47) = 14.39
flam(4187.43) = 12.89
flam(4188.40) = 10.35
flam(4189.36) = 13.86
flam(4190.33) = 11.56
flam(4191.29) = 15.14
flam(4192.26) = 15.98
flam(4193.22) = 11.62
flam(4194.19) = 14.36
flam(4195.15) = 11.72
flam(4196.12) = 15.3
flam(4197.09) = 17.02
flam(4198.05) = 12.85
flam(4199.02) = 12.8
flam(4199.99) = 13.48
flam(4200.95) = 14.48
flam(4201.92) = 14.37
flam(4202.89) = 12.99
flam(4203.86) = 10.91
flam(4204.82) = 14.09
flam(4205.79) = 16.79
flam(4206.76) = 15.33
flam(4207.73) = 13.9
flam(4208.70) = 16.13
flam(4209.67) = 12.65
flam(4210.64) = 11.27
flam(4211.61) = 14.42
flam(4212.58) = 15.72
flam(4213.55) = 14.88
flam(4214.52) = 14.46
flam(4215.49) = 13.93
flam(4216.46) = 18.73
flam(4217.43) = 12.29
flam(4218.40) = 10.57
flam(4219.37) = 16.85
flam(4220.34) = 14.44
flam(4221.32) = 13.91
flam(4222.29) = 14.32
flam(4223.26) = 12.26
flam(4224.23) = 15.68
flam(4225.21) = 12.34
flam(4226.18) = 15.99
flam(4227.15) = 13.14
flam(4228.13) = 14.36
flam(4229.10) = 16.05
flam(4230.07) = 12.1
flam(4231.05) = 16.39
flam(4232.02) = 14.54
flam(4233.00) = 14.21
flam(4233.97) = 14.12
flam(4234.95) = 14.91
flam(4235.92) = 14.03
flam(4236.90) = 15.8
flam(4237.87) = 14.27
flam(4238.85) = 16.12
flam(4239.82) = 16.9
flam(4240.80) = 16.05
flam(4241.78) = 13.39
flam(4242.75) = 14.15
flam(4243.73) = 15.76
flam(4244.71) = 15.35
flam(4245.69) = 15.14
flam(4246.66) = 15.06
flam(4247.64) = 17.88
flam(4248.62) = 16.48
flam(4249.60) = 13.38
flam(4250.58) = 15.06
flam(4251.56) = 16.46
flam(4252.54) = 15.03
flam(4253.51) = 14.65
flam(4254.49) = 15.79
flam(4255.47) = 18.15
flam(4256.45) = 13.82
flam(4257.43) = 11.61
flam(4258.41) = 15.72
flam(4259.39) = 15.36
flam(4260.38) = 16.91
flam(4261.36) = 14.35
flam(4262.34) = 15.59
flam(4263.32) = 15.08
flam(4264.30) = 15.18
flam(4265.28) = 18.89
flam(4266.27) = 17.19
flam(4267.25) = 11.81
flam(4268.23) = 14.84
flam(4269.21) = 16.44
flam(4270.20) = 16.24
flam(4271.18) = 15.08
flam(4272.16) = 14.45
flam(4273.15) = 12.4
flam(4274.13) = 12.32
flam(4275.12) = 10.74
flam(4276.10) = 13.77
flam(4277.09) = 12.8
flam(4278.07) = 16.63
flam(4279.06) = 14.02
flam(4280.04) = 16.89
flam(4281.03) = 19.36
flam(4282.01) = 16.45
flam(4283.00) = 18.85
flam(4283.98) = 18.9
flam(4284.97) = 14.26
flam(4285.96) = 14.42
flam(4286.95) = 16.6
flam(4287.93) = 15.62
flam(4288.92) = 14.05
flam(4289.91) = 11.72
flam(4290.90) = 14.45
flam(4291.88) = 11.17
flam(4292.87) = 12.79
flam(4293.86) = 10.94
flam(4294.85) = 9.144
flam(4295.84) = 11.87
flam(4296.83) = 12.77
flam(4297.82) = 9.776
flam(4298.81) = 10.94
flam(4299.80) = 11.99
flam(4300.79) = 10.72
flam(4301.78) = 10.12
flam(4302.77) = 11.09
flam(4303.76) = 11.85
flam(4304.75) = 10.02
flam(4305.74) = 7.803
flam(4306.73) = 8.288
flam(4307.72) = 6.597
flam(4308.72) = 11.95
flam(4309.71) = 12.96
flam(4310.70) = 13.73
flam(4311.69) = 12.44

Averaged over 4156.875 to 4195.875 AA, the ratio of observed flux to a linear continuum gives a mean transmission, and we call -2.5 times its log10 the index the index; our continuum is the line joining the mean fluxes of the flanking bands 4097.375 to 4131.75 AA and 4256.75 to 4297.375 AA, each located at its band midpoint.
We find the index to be 0.10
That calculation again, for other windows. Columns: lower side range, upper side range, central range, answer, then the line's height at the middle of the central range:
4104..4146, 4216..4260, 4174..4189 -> 0.15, 14.2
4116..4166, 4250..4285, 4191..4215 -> 0.02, 14.3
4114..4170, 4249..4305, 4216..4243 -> -0.06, 13.8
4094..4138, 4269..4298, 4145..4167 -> 0.09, 13.8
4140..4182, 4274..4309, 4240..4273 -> -0.20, 12.8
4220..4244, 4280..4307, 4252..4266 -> -0.12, 13.9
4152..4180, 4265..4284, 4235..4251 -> -0.06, 14.5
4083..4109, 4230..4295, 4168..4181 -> 0.17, 14.5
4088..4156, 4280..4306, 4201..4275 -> -0.12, 13.2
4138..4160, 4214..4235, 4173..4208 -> 0.02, 13.6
